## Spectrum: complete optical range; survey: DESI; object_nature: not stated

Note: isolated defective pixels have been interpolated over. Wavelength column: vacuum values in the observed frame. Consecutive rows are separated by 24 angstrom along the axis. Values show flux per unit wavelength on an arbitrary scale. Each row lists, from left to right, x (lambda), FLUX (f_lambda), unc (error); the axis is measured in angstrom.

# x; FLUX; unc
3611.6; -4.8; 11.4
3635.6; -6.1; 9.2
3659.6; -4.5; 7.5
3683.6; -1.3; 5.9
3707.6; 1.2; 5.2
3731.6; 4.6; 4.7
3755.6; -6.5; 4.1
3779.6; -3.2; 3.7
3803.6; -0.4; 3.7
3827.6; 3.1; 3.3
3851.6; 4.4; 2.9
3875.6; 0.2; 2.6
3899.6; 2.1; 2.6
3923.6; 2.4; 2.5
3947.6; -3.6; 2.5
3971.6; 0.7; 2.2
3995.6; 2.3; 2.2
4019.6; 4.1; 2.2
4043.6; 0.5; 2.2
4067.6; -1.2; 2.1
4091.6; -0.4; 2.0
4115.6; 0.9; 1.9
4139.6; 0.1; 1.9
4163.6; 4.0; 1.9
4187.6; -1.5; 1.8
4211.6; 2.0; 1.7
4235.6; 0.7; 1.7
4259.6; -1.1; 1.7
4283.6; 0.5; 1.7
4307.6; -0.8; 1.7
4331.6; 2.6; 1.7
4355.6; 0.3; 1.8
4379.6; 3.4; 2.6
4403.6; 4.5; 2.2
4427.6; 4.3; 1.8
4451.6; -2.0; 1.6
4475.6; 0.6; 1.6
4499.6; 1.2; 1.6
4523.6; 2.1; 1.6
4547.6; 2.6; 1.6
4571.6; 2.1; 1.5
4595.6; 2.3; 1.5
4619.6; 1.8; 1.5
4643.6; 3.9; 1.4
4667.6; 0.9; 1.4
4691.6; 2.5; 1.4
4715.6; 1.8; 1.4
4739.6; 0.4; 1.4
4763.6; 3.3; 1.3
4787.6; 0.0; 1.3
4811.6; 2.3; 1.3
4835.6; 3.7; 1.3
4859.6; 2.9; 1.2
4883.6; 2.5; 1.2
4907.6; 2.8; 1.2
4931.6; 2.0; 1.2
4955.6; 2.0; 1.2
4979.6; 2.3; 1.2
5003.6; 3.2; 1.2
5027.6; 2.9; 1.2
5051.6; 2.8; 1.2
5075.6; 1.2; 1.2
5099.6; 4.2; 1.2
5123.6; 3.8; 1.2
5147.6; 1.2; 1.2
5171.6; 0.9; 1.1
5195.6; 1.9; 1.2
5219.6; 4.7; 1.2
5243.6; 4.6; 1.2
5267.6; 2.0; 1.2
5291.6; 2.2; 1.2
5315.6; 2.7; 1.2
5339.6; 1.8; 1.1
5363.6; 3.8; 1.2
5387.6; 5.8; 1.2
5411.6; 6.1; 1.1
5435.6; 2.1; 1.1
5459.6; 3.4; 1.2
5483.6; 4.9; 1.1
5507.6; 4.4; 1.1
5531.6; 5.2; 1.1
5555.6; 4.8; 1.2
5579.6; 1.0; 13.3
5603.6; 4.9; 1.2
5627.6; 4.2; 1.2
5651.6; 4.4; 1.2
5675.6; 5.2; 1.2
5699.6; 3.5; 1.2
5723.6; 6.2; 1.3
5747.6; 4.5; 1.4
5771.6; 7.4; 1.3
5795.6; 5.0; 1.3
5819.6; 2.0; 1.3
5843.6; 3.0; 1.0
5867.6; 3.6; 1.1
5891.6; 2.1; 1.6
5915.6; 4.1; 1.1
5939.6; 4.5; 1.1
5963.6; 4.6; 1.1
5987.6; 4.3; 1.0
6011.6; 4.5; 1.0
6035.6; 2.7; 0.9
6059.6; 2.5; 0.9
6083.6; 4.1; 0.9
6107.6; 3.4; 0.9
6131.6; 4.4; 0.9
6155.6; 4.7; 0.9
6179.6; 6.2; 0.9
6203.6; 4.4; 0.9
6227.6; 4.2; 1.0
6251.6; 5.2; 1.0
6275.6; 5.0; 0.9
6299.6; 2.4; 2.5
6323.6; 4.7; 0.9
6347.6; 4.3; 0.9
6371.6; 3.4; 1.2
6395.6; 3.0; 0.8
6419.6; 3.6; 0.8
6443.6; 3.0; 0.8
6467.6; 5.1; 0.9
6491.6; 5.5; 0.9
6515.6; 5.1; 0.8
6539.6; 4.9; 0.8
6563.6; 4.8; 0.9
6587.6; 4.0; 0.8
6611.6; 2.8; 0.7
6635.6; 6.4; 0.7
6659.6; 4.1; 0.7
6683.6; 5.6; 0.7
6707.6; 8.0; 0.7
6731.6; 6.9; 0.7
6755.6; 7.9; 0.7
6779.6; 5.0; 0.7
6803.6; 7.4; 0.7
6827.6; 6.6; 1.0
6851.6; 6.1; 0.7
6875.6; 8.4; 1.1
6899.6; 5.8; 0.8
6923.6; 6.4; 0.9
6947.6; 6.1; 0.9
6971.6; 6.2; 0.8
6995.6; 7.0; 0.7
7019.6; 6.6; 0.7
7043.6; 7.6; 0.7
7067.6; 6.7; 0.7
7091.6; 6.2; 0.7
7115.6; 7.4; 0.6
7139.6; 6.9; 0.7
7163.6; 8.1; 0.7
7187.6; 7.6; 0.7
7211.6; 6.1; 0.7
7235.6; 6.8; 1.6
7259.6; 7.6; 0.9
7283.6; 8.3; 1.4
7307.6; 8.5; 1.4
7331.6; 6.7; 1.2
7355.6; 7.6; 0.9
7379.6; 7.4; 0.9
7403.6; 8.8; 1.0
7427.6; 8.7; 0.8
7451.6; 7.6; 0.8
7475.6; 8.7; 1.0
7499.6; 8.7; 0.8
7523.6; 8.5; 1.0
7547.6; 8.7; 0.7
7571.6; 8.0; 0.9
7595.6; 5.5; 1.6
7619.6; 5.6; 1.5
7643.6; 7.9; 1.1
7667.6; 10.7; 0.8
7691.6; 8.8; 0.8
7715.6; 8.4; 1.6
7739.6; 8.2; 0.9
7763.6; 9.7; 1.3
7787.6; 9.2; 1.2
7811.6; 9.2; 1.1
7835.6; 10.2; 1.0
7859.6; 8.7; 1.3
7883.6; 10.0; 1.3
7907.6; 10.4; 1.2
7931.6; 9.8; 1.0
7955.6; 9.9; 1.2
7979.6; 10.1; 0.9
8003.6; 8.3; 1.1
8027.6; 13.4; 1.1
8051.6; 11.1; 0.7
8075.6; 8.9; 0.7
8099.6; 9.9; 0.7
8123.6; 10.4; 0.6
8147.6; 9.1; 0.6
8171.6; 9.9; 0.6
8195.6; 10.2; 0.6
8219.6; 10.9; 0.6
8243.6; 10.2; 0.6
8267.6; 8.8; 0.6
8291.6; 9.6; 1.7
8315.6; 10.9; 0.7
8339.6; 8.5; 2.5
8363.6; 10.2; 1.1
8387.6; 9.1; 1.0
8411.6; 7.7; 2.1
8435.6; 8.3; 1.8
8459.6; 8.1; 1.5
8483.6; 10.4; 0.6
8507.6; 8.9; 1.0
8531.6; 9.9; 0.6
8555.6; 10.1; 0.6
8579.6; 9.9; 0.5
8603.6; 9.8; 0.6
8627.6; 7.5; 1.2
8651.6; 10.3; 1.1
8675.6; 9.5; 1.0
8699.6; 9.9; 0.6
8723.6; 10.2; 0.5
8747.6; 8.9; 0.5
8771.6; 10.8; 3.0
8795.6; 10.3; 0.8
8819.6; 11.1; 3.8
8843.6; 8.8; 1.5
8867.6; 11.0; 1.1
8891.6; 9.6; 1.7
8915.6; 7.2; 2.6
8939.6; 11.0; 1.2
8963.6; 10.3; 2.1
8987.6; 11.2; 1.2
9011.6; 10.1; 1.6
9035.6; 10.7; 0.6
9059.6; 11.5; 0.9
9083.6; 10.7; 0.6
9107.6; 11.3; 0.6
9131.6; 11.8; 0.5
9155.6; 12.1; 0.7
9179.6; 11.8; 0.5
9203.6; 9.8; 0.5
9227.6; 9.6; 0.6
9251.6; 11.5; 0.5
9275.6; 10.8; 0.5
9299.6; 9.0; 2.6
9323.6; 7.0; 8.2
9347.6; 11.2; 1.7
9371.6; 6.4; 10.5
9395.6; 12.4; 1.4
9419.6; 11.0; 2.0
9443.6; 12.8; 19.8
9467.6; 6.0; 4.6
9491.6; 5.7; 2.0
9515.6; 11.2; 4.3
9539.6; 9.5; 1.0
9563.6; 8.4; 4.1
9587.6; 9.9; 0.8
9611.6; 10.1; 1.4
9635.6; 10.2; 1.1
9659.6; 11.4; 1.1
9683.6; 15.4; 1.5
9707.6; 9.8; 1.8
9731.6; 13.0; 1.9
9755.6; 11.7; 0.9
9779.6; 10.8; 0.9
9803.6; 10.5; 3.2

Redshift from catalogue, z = 0.679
